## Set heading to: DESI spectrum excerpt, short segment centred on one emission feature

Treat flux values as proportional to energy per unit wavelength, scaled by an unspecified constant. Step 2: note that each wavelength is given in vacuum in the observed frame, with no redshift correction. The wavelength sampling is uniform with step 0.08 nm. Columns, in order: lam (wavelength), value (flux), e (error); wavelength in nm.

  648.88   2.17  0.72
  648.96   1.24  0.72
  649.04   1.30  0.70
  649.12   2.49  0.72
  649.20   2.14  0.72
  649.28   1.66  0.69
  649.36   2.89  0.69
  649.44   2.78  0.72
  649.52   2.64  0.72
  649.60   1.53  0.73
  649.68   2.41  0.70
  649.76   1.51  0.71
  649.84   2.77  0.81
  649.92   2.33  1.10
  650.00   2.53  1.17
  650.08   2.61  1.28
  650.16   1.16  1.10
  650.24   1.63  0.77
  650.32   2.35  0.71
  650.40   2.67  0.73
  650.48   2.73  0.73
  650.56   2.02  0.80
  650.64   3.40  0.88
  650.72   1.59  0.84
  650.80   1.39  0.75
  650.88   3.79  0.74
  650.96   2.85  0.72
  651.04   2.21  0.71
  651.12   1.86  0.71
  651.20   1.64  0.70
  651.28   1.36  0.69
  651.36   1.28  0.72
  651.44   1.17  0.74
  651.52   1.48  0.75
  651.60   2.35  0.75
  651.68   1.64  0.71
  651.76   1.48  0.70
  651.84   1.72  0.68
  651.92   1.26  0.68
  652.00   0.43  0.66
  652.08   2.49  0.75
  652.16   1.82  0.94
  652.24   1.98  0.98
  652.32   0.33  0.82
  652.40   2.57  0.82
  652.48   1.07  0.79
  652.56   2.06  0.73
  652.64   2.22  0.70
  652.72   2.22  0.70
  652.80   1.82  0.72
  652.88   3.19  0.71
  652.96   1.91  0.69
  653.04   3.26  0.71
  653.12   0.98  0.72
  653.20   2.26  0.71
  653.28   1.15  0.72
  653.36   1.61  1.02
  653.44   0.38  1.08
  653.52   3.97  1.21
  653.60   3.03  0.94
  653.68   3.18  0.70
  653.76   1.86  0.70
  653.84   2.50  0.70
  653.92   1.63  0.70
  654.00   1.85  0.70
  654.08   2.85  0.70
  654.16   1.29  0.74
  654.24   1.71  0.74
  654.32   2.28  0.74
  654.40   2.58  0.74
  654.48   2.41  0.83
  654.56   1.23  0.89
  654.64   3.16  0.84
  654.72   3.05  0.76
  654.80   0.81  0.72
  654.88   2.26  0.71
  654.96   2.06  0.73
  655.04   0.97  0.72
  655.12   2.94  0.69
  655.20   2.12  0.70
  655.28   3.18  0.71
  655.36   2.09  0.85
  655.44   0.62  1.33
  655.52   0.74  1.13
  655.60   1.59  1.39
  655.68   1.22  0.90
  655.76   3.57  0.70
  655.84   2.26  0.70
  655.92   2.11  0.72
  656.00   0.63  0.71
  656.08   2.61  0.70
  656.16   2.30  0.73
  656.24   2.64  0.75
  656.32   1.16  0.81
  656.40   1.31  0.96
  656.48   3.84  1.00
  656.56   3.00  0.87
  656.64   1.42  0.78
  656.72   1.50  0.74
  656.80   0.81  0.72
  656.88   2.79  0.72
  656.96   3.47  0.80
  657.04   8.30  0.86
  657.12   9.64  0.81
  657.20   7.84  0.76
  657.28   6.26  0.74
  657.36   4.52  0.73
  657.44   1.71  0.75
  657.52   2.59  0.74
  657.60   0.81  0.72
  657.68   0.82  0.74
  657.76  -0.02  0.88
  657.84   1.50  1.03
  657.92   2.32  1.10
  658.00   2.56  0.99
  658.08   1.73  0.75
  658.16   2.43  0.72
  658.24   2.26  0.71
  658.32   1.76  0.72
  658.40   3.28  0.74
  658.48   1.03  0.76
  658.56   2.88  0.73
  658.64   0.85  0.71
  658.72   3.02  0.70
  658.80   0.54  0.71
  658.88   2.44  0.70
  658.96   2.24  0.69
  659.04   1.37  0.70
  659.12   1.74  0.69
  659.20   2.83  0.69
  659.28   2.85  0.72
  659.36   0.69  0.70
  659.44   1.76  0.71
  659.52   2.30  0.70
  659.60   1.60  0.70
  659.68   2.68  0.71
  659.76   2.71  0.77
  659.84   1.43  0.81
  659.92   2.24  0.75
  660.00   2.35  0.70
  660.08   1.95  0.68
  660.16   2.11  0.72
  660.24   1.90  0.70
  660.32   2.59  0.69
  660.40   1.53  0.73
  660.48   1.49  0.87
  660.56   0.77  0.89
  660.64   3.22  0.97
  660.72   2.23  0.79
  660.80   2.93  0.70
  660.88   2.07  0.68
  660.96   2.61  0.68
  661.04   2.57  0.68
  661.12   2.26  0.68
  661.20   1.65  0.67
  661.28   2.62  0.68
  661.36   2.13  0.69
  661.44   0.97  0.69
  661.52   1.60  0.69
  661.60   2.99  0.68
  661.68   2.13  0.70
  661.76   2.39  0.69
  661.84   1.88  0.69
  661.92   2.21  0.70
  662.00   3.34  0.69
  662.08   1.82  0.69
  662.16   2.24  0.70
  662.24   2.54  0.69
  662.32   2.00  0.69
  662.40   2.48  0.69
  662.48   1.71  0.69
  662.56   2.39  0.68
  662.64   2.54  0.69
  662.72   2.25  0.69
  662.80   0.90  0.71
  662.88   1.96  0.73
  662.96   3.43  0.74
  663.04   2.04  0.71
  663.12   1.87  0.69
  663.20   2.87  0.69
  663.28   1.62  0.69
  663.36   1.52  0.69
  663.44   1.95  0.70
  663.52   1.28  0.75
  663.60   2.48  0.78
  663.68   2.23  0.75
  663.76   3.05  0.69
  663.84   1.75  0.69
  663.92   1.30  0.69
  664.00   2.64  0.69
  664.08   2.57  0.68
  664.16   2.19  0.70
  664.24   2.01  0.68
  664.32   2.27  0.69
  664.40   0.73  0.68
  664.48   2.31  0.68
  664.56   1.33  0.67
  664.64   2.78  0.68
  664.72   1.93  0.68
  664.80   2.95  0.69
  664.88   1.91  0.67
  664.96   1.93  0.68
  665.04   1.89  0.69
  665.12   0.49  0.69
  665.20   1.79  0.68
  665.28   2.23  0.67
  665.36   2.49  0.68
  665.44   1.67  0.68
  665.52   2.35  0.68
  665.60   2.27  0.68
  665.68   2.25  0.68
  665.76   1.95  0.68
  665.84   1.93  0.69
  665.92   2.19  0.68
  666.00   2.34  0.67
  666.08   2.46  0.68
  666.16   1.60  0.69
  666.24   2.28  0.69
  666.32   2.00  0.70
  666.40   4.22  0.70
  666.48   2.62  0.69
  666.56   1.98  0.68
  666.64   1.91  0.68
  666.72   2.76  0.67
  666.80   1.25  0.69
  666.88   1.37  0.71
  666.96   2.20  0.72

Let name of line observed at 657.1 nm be H-beta 4861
